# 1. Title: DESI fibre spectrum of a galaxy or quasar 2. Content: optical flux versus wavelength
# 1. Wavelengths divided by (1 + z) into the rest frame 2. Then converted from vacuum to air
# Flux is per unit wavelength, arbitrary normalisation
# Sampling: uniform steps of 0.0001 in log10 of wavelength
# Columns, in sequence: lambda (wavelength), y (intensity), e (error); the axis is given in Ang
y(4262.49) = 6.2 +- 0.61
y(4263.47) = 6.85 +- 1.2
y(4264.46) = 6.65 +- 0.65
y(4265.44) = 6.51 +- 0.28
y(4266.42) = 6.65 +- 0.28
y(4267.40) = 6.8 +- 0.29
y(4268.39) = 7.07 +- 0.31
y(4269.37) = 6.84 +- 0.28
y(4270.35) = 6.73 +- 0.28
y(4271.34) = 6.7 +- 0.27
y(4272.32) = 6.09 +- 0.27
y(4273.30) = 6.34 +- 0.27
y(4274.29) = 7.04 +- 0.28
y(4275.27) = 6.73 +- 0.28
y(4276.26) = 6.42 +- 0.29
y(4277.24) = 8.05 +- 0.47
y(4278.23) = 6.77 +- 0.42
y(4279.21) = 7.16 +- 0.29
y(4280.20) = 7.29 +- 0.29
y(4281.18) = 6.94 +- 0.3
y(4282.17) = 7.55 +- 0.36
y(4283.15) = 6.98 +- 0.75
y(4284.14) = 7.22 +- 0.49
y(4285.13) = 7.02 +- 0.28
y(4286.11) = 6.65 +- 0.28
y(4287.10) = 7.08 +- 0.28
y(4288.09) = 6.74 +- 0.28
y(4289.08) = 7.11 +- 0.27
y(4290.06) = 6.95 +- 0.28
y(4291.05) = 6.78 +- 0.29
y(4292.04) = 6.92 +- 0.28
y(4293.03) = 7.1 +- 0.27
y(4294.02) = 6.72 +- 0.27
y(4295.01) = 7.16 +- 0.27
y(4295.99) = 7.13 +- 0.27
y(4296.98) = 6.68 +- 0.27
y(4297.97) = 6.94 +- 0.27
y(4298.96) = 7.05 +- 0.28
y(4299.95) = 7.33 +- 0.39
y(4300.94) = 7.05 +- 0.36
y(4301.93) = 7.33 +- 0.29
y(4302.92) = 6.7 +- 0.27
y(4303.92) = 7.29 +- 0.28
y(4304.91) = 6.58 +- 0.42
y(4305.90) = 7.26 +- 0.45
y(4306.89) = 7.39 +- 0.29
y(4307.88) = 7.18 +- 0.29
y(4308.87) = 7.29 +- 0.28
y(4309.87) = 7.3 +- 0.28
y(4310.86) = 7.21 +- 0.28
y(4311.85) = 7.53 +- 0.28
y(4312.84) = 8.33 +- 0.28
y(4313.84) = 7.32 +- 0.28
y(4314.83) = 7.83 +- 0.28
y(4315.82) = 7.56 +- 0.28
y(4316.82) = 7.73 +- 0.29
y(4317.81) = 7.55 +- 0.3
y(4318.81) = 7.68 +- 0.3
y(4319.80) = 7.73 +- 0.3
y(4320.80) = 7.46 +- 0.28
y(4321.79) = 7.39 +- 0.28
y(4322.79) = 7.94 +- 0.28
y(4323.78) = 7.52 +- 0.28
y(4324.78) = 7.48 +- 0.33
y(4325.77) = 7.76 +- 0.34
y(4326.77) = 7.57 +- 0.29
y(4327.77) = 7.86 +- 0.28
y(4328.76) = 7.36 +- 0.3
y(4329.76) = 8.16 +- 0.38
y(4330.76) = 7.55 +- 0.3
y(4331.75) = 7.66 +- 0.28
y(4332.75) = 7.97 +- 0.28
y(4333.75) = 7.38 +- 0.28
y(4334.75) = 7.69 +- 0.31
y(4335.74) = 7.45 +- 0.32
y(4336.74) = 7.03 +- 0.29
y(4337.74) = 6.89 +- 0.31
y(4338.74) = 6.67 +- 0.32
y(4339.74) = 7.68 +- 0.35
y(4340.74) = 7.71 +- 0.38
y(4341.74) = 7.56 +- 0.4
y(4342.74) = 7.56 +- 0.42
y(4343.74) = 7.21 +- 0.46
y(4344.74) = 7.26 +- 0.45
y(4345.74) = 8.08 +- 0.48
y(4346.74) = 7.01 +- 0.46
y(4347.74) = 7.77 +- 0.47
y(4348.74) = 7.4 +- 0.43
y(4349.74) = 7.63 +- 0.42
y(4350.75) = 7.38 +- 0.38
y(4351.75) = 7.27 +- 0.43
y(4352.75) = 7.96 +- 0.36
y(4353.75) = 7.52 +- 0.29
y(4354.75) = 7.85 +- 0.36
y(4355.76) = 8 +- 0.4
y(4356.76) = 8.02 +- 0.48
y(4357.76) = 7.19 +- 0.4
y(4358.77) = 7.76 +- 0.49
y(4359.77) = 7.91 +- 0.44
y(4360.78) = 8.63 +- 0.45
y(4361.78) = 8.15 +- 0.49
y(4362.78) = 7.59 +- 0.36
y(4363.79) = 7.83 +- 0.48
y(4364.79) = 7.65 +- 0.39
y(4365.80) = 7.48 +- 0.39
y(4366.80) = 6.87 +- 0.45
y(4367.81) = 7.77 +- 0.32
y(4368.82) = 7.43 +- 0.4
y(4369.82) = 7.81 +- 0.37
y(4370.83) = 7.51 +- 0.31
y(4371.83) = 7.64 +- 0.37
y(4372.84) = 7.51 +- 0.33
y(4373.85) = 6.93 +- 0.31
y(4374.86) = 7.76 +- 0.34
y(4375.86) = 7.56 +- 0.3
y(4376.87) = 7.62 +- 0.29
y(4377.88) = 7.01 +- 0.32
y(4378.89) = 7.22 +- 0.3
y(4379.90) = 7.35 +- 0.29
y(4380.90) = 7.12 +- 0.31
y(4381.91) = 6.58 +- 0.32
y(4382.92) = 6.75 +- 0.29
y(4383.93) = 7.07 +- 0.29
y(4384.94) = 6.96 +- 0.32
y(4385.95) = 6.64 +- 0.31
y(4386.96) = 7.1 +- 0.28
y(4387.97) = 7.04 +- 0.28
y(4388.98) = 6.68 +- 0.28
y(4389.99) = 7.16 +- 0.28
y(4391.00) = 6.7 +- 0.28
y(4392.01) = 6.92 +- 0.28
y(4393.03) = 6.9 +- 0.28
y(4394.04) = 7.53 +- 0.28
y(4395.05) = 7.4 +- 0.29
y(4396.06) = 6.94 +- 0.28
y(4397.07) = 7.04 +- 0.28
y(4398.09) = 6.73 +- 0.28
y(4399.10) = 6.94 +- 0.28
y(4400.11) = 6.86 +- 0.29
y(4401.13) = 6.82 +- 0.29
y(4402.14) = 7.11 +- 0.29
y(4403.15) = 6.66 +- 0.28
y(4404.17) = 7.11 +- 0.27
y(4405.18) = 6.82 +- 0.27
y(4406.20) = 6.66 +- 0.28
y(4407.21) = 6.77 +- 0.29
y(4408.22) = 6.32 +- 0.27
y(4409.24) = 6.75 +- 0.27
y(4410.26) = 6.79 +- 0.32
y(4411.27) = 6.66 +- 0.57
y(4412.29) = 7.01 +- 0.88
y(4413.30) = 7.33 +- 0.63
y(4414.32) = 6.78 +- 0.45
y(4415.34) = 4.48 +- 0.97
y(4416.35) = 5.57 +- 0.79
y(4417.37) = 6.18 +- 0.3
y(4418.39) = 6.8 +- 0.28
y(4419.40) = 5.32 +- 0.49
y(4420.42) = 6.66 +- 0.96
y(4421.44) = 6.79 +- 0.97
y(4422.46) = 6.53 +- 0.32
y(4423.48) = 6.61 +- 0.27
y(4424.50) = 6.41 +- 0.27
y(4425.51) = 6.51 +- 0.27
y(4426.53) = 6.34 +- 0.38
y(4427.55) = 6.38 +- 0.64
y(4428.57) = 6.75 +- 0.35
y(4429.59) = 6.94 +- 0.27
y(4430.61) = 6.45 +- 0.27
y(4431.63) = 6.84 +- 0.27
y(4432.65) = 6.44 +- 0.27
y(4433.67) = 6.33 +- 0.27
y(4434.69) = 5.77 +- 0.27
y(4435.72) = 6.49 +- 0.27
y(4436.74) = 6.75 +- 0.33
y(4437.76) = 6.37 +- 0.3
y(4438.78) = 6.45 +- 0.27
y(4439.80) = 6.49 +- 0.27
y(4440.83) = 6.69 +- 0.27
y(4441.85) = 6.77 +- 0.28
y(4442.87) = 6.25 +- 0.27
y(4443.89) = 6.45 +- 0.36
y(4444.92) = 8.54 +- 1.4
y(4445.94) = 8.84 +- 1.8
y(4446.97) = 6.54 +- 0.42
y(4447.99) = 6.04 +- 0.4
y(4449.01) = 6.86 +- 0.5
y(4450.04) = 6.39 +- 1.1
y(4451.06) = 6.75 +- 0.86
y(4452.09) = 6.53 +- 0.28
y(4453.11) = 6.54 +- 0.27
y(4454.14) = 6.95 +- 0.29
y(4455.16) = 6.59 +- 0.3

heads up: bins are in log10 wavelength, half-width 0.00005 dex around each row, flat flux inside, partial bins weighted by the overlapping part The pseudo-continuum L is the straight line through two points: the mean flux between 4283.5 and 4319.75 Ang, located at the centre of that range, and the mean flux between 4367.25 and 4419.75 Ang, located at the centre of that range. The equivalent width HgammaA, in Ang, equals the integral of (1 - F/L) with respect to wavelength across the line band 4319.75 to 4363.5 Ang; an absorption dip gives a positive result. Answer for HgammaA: -3.3 Ang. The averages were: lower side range 7.19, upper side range 6.93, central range 7.6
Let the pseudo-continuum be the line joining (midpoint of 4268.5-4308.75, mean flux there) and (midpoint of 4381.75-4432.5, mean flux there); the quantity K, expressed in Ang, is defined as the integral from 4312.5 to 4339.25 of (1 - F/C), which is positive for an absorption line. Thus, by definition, -2.63 Ang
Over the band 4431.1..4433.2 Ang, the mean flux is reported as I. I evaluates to 6.64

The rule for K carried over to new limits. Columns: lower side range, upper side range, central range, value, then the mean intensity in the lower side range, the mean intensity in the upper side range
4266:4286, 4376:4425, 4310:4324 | -1.5 Ang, 6.92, 6.78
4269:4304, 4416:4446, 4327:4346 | -1.9 Ang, 6.96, 6.56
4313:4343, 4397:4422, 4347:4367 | -1.3 Ang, 7.56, 6.59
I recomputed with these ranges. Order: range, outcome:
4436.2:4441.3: 6.55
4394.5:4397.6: 7.13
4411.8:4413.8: 7.19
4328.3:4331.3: 7.7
